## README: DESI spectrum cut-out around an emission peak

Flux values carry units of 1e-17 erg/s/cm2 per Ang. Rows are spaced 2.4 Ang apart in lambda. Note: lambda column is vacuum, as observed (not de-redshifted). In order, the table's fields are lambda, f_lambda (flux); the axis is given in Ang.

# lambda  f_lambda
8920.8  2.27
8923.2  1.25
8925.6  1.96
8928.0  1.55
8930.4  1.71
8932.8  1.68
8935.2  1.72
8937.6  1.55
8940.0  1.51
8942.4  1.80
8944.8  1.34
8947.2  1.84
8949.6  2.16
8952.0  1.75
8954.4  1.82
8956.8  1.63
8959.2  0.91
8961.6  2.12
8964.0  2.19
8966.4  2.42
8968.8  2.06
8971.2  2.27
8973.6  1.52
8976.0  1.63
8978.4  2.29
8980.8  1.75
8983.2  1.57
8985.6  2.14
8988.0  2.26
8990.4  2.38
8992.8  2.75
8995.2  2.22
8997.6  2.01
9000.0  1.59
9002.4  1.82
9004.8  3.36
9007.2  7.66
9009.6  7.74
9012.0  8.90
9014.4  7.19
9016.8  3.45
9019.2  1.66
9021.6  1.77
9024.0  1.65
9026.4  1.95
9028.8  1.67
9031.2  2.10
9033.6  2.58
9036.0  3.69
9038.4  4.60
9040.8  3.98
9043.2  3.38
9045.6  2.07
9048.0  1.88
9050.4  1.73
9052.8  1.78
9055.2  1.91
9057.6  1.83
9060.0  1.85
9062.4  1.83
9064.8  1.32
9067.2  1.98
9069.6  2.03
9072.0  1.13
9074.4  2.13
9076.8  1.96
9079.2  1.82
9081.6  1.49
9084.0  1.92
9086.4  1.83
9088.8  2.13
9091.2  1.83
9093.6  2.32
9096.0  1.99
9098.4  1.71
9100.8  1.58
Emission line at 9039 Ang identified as [N II] 6583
